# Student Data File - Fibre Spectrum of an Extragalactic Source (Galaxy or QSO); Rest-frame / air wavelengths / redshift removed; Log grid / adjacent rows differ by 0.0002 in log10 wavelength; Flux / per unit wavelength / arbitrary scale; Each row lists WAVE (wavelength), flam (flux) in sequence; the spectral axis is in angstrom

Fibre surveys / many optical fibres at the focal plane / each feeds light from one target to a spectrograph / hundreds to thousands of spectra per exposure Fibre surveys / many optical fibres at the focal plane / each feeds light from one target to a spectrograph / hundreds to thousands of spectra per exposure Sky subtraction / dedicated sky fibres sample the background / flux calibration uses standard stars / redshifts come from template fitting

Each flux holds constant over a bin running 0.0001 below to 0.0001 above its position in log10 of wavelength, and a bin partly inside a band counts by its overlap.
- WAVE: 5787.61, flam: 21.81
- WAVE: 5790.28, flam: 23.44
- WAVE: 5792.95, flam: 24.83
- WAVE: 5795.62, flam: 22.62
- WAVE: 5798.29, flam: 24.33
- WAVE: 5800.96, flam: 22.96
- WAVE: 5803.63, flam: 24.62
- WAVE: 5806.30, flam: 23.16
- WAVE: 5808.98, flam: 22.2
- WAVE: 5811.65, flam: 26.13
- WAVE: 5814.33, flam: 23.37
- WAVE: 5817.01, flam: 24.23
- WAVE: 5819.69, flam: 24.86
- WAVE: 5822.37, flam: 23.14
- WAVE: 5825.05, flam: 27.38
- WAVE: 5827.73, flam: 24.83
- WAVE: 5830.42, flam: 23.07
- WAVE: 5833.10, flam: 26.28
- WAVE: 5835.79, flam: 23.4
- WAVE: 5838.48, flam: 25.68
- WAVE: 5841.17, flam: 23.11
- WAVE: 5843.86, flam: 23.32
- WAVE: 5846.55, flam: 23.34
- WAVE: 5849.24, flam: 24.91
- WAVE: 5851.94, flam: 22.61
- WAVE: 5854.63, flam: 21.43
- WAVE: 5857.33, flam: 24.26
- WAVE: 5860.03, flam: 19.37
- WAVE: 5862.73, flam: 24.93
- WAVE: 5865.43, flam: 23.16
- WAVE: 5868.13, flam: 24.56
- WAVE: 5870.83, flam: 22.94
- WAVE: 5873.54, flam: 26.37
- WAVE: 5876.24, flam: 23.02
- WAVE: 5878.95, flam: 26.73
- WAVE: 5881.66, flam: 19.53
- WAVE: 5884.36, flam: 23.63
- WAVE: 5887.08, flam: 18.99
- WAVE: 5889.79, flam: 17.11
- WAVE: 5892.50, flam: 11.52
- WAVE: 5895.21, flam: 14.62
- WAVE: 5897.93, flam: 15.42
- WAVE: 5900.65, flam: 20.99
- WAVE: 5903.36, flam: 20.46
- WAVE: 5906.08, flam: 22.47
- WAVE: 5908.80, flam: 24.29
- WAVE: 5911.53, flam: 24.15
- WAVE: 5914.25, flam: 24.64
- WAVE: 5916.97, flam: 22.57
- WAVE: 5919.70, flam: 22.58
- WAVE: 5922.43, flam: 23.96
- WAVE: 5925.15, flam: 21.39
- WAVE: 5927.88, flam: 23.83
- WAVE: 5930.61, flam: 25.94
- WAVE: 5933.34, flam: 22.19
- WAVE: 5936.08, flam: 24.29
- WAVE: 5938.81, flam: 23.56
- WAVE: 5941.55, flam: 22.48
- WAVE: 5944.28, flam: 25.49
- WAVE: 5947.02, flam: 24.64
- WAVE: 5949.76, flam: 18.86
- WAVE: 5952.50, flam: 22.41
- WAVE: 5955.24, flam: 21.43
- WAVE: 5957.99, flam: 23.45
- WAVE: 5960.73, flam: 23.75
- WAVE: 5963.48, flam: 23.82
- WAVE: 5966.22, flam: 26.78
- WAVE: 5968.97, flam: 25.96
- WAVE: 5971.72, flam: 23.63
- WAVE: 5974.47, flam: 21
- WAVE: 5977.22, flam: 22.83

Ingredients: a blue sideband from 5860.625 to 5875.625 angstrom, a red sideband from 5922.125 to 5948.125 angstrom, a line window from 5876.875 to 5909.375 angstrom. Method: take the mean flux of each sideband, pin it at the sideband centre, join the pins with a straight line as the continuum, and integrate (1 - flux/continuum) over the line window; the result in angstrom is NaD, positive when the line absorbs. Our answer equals 5.91 angstrom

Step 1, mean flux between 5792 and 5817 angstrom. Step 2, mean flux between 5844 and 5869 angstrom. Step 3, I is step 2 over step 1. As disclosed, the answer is 1.0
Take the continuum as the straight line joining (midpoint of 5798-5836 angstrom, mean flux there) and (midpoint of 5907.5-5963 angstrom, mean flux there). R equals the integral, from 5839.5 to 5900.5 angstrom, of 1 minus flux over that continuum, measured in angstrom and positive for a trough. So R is 5.81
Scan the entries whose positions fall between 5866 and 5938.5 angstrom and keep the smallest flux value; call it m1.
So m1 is 11.52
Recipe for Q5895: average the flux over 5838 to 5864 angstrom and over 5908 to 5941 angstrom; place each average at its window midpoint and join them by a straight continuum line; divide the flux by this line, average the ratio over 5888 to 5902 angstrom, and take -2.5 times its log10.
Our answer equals 0.412 mag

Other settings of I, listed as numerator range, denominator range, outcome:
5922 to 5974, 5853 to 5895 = 1.09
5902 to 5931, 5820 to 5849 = 0.95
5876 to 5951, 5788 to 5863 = 0.91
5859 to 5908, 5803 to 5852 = 0.86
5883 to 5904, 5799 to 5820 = 0.74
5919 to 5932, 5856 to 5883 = 1.00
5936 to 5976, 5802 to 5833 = 0.96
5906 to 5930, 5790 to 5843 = 0.97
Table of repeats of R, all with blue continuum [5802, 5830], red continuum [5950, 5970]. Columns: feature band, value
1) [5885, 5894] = 2.8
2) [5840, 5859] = 0.7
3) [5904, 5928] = 0.6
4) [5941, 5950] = 0.1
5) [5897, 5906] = 1.6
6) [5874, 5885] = 0.3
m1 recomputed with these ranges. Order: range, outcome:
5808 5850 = 22.2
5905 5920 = 22.47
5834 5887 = 19.37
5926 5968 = 18.86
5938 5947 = 22.48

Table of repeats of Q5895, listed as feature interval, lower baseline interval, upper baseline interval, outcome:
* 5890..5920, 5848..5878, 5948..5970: 0.16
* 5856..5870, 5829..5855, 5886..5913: -0.06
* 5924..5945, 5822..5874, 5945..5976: -0.01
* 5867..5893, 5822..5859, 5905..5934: 0.10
